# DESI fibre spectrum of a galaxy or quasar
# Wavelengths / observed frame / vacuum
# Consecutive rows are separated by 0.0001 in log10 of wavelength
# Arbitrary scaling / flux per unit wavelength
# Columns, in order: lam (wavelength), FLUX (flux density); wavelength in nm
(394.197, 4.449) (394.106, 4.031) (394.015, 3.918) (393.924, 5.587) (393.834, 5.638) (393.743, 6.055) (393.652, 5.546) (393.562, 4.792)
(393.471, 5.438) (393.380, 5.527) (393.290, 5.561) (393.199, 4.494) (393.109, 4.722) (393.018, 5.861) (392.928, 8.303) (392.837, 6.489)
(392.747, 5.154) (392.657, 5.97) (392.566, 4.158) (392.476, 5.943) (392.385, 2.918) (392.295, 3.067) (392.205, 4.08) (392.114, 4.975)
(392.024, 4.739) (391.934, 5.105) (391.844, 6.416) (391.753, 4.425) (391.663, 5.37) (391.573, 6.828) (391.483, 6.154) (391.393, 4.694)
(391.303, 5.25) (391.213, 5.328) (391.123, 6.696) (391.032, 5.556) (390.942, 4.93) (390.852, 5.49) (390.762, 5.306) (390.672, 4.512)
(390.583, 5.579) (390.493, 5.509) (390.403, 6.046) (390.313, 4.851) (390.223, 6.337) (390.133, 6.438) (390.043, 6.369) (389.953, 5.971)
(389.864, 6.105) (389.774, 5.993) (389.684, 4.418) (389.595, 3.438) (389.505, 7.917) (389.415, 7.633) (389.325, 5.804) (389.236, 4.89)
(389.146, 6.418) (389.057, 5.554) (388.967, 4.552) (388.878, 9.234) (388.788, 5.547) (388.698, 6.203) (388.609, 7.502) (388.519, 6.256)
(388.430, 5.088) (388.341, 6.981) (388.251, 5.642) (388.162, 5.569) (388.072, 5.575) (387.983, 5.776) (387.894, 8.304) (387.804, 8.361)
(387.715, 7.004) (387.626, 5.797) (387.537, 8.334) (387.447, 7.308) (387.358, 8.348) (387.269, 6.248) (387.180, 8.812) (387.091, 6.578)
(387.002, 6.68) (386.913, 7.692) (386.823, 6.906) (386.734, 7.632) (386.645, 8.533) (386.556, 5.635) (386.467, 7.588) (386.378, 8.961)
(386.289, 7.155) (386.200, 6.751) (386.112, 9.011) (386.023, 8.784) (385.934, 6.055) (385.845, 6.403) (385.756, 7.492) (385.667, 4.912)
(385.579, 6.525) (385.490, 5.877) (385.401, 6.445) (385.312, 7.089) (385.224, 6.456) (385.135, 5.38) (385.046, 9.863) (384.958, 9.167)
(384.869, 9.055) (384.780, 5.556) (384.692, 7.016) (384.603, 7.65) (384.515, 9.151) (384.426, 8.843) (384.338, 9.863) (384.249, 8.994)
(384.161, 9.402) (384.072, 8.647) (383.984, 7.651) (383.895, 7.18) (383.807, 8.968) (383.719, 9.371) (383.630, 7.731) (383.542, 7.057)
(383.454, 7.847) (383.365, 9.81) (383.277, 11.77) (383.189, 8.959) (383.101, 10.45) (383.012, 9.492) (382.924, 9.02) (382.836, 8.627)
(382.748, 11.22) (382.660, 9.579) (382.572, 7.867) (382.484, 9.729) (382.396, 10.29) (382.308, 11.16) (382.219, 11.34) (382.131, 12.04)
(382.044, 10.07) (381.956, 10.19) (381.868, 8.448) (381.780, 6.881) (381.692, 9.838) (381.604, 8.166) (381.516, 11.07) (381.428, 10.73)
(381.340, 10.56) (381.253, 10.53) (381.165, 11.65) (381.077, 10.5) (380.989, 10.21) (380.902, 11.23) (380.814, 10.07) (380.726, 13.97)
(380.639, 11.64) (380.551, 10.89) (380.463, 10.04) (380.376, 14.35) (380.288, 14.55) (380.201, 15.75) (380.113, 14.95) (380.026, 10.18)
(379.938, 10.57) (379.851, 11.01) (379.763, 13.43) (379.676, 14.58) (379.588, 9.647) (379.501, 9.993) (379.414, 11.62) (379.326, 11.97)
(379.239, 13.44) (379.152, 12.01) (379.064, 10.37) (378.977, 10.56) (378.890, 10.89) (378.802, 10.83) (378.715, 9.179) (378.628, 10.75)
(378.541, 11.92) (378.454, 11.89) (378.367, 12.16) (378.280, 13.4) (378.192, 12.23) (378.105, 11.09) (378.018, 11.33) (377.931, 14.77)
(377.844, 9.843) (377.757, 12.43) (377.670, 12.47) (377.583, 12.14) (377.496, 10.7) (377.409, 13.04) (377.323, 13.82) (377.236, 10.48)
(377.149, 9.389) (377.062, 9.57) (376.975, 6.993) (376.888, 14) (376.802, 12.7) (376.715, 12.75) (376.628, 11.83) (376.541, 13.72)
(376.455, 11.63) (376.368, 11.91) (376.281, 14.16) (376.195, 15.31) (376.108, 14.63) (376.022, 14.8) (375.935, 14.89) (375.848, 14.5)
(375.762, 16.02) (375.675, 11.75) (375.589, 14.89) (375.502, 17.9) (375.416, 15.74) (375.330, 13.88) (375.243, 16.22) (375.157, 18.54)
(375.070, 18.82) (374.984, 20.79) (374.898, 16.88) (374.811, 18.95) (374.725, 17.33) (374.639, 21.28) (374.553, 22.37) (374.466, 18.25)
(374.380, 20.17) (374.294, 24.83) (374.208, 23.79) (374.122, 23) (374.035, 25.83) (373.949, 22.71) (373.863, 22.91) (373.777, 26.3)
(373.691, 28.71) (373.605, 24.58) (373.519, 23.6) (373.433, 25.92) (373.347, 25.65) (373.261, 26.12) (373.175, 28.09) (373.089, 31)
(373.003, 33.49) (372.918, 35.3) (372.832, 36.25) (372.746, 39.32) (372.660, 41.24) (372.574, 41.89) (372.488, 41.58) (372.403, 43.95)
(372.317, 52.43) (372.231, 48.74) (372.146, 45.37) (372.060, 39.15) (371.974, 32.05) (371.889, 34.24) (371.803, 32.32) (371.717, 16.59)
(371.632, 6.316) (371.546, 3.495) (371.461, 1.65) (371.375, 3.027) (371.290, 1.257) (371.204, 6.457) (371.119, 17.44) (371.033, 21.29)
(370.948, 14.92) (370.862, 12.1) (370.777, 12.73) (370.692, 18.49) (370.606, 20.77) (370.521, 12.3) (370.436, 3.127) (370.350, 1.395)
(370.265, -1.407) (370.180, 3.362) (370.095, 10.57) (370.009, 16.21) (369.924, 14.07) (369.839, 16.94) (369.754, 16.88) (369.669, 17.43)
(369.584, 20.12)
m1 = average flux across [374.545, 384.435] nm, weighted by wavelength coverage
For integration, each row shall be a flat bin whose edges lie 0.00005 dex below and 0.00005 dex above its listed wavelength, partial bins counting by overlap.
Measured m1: 11.9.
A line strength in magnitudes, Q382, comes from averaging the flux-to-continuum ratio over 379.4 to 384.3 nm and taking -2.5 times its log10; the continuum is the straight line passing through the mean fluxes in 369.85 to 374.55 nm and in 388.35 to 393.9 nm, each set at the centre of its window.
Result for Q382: 0.33 mag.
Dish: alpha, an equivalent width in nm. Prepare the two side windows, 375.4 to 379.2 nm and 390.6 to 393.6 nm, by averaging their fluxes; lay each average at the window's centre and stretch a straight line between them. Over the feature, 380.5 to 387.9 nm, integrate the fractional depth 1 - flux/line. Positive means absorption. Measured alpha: 0.39 nm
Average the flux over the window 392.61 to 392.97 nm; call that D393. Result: 6.45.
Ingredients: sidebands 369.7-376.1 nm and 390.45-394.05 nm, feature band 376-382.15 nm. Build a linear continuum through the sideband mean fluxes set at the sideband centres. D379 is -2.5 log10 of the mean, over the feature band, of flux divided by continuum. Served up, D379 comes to 0.35 mag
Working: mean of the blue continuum 21.2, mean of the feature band 11.6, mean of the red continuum 5.31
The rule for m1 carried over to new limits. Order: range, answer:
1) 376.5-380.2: 11.7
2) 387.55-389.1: 6.45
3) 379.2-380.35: 12.5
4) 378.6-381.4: 11.6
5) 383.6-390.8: 6.94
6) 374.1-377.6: 15.4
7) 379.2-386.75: 9.48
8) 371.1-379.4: 19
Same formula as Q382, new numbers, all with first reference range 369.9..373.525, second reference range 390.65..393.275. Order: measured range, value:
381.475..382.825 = 0.36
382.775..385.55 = 0.40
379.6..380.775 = 0.21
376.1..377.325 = 0.46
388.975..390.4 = 0.23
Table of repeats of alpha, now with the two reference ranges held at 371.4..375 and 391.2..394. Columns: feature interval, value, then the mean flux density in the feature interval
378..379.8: 0.810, 11.6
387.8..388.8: 0.381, 6.34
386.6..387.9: 0.450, 7.47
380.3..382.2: 0.796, 10.7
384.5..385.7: 0.588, 7.13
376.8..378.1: 0.641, 11.5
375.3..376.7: 0.587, 14.2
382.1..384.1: 0.849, 9.37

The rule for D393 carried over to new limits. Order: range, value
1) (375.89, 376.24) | 14.9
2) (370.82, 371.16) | 16.4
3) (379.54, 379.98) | 11.8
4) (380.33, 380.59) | 11.8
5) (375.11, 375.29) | 17.3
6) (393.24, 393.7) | 5.36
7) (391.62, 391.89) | 5.4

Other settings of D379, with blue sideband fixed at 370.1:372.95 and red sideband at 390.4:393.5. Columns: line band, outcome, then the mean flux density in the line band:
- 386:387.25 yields 0.271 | 7.58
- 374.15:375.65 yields 0.037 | 18.8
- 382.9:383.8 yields 0.335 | 9.14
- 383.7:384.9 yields 0.362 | 8.36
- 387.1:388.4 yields 0.254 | 6.97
